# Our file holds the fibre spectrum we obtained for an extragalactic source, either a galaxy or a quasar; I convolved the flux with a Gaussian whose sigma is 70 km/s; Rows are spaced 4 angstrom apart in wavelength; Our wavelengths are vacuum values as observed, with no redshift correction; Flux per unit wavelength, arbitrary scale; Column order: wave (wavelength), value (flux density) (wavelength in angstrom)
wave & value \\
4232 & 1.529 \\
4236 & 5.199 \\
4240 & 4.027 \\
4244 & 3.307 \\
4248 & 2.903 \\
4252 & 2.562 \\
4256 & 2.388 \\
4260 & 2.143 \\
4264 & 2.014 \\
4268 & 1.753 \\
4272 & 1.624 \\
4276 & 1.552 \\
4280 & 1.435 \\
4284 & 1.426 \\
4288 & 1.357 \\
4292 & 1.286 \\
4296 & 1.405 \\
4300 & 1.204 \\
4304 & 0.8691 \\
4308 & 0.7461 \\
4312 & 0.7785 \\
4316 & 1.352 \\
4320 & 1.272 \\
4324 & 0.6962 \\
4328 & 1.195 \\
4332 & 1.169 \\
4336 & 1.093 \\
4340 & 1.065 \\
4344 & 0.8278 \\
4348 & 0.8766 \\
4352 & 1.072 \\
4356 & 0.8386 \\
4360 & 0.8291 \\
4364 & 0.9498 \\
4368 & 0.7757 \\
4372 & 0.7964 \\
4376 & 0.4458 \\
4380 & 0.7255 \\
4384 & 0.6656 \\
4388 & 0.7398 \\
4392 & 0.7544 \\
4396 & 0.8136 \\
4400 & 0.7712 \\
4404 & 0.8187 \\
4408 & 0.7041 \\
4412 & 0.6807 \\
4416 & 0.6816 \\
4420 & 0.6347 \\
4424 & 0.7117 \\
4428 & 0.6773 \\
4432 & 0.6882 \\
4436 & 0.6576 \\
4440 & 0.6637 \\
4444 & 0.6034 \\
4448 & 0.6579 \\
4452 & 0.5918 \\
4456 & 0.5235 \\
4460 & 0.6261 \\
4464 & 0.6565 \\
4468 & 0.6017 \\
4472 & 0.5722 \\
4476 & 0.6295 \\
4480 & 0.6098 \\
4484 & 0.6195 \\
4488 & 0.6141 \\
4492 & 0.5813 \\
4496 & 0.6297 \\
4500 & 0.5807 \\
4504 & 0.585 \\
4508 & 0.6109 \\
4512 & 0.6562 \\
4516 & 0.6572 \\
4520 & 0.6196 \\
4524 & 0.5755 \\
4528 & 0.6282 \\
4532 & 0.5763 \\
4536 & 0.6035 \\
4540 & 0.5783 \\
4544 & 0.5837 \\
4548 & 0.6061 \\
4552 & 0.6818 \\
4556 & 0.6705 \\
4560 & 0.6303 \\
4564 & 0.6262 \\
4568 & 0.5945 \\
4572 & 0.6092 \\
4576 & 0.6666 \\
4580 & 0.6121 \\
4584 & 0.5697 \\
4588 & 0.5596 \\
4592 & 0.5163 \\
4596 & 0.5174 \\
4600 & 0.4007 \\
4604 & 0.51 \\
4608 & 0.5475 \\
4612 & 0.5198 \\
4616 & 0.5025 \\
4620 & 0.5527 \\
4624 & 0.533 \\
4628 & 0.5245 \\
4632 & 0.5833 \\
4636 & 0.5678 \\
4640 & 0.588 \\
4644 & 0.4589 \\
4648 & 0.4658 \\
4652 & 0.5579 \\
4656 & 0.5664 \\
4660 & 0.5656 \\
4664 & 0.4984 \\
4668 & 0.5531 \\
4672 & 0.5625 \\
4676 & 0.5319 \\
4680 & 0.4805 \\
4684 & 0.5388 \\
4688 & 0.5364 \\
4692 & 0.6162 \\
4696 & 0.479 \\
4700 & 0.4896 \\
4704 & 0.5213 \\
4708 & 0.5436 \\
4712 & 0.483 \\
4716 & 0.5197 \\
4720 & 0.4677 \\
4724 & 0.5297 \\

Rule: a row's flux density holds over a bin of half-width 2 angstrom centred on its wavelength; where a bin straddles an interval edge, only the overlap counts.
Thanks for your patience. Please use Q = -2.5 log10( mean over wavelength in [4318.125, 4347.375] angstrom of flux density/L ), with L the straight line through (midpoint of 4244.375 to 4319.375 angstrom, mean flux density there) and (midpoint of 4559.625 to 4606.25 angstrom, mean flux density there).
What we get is 0.37 mag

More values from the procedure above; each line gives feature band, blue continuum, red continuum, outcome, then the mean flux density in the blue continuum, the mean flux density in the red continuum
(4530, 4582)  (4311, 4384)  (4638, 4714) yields 0.09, 0.926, 0.528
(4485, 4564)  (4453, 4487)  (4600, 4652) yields -0.07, 0.605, 0.526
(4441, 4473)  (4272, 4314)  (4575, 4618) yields 0.37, 1.23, 0.535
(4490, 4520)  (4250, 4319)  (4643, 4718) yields 0.49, 1.52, 0.526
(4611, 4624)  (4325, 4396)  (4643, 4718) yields 0.13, 0.868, 0.526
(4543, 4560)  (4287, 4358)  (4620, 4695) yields 0.11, 1.06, 0.54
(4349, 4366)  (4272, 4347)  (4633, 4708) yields 0.17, 1.16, 0.533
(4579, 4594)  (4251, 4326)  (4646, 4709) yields 0.31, 1.45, 0.531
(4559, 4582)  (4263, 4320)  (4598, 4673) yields 0.10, 1.33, 0.529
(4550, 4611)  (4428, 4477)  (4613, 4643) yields -0.02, 0.625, 0.546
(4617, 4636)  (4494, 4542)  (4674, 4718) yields 0.01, 0.608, 0.522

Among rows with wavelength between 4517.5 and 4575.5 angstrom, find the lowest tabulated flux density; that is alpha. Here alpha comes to 0.5755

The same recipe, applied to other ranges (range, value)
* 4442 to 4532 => 0.5235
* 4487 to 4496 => 0.5813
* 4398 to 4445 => 0.6034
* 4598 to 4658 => 0.4007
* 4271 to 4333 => 0.6962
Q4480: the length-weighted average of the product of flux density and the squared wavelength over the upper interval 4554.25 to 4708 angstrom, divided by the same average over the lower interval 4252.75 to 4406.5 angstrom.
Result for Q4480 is 0.56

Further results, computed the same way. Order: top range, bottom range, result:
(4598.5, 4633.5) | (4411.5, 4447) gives 0.85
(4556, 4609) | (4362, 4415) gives 0.84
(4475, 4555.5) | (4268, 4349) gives 0.57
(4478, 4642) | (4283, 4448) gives 0.73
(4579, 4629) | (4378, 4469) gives 0.84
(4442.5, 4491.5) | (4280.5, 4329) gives 0.57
